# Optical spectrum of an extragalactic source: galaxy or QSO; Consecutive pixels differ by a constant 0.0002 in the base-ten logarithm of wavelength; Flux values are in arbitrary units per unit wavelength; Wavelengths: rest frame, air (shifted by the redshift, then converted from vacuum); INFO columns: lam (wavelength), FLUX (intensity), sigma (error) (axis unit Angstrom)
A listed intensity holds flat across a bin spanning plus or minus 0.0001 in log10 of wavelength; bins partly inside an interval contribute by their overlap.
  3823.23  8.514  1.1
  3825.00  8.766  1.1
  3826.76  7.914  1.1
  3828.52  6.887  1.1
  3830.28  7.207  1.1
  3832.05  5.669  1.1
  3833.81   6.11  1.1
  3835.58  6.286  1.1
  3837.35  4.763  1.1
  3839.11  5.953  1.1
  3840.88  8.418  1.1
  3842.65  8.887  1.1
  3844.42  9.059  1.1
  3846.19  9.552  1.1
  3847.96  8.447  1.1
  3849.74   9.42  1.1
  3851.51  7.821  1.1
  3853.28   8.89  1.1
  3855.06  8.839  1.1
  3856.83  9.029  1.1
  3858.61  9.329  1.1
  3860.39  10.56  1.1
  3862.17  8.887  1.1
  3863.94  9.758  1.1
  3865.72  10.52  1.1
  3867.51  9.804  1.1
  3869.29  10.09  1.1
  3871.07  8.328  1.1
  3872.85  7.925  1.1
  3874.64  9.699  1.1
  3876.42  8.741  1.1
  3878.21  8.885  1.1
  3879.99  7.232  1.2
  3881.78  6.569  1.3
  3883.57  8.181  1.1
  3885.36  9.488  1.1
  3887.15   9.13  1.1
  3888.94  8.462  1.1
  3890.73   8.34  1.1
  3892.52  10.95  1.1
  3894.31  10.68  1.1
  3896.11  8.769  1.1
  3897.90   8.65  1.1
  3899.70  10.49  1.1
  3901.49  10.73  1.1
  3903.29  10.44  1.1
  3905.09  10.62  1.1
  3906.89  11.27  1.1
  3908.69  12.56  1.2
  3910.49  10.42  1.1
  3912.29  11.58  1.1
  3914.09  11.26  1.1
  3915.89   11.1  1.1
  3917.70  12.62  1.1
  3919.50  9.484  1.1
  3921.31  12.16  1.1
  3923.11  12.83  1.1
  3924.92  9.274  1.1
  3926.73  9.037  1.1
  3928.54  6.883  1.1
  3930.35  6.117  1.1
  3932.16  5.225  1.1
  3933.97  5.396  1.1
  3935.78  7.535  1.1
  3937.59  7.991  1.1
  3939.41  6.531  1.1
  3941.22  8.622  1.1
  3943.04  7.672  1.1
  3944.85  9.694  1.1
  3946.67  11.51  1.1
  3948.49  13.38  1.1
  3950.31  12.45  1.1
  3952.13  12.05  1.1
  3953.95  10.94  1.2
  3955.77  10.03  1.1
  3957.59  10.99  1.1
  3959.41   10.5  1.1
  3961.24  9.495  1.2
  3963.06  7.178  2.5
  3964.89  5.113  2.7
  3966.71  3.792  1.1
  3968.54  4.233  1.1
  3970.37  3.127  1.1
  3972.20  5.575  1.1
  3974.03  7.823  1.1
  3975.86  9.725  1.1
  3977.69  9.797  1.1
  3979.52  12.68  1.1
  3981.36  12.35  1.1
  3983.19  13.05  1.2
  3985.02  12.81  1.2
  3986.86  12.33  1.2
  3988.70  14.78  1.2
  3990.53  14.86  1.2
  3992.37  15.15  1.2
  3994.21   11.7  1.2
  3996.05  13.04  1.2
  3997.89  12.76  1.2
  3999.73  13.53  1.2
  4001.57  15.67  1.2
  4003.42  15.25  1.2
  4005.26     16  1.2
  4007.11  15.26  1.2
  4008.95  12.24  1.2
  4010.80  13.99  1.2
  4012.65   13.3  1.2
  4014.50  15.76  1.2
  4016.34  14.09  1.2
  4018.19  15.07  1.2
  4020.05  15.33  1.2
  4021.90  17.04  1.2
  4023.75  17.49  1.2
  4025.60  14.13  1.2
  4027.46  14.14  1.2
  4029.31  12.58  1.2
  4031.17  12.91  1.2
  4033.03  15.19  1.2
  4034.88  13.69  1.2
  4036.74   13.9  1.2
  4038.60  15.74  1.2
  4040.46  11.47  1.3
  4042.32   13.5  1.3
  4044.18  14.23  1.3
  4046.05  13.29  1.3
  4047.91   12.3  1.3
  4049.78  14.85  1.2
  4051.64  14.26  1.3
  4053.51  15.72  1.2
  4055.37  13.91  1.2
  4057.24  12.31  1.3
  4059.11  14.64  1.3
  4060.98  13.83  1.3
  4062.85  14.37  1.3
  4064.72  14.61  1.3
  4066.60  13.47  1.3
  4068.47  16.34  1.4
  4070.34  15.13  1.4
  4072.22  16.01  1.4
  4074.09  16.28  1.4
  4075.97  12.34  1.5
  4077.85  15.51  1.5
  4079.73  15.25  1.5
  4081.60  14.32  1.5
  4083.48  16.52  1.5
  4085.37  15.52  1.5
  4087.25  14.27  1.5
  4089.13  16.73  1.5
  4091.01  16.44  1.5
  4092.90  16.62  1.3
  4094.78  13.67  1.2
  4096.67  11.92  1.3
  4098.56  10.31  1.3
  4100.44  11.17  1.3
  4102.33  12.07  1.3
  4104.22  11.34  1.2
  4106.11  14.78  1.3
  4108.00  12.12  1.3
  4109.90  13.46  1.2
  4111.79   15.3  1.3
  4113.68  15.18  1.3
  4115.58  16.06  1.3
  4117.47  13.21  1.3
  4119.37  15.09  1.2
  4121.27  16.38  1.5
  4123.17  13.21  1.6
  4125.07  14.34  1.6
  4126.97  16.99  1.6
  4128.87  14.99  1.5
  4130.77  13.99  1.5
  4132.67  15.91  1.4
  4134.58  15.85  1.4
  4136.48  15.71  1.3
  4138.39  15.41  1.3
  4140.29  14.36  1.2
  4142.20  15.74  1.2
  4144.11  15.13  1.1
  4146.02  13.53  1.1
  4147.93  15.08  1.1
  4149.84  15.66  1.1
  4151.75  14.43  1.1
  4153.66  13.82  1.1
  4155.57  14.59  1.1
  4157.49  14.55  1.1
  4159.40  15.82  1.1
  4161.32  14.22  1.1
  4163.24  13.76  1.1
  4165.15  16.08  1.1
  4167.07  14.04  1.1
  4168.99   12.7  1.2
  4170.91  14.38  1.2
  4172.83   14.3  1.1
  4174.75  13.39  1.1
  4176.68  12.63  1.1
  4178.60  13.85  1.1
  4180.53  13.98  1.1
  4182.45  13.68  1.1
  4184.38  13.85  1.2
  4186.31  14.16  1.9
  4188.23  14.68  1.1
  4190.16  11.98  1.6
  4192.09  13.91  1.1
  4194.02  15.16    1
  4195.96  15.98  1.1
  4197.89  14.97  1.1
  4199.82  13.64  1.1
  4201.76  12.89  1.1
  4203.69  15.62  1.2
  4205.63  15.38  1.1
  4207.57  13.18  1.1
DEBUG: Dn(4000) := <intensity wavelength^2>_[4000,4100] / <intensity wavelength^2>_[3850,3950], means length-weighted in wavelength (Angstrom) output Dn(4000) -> 1.66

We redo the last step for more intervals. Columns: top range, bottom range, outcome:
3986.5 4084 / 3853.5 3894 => 1.72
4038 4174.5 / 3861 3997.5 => 1.62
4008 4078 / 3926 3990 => 1.64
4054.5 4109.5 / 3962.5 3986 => 1.80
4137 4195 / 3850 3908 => 1.77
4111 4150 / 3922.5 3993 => 1.74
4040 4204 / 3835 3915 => 1.76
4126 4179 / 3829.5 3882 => 2.03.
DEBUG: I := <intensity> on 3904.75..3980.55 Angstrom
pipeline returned 9.18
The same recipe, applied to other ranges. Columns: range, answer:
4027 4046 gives 13.7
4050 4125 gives 14.4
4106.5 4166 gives 14.8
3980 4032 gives 14.2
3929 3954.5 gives 8.88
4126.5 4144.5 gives 15.4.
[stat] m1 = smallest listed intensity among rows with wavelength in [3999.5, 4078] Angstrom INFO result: 11.47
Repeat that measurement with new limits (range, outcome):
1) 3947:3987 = 3.127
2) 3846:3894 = 6.569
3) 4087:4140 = 10.31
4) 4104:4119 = 11.34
